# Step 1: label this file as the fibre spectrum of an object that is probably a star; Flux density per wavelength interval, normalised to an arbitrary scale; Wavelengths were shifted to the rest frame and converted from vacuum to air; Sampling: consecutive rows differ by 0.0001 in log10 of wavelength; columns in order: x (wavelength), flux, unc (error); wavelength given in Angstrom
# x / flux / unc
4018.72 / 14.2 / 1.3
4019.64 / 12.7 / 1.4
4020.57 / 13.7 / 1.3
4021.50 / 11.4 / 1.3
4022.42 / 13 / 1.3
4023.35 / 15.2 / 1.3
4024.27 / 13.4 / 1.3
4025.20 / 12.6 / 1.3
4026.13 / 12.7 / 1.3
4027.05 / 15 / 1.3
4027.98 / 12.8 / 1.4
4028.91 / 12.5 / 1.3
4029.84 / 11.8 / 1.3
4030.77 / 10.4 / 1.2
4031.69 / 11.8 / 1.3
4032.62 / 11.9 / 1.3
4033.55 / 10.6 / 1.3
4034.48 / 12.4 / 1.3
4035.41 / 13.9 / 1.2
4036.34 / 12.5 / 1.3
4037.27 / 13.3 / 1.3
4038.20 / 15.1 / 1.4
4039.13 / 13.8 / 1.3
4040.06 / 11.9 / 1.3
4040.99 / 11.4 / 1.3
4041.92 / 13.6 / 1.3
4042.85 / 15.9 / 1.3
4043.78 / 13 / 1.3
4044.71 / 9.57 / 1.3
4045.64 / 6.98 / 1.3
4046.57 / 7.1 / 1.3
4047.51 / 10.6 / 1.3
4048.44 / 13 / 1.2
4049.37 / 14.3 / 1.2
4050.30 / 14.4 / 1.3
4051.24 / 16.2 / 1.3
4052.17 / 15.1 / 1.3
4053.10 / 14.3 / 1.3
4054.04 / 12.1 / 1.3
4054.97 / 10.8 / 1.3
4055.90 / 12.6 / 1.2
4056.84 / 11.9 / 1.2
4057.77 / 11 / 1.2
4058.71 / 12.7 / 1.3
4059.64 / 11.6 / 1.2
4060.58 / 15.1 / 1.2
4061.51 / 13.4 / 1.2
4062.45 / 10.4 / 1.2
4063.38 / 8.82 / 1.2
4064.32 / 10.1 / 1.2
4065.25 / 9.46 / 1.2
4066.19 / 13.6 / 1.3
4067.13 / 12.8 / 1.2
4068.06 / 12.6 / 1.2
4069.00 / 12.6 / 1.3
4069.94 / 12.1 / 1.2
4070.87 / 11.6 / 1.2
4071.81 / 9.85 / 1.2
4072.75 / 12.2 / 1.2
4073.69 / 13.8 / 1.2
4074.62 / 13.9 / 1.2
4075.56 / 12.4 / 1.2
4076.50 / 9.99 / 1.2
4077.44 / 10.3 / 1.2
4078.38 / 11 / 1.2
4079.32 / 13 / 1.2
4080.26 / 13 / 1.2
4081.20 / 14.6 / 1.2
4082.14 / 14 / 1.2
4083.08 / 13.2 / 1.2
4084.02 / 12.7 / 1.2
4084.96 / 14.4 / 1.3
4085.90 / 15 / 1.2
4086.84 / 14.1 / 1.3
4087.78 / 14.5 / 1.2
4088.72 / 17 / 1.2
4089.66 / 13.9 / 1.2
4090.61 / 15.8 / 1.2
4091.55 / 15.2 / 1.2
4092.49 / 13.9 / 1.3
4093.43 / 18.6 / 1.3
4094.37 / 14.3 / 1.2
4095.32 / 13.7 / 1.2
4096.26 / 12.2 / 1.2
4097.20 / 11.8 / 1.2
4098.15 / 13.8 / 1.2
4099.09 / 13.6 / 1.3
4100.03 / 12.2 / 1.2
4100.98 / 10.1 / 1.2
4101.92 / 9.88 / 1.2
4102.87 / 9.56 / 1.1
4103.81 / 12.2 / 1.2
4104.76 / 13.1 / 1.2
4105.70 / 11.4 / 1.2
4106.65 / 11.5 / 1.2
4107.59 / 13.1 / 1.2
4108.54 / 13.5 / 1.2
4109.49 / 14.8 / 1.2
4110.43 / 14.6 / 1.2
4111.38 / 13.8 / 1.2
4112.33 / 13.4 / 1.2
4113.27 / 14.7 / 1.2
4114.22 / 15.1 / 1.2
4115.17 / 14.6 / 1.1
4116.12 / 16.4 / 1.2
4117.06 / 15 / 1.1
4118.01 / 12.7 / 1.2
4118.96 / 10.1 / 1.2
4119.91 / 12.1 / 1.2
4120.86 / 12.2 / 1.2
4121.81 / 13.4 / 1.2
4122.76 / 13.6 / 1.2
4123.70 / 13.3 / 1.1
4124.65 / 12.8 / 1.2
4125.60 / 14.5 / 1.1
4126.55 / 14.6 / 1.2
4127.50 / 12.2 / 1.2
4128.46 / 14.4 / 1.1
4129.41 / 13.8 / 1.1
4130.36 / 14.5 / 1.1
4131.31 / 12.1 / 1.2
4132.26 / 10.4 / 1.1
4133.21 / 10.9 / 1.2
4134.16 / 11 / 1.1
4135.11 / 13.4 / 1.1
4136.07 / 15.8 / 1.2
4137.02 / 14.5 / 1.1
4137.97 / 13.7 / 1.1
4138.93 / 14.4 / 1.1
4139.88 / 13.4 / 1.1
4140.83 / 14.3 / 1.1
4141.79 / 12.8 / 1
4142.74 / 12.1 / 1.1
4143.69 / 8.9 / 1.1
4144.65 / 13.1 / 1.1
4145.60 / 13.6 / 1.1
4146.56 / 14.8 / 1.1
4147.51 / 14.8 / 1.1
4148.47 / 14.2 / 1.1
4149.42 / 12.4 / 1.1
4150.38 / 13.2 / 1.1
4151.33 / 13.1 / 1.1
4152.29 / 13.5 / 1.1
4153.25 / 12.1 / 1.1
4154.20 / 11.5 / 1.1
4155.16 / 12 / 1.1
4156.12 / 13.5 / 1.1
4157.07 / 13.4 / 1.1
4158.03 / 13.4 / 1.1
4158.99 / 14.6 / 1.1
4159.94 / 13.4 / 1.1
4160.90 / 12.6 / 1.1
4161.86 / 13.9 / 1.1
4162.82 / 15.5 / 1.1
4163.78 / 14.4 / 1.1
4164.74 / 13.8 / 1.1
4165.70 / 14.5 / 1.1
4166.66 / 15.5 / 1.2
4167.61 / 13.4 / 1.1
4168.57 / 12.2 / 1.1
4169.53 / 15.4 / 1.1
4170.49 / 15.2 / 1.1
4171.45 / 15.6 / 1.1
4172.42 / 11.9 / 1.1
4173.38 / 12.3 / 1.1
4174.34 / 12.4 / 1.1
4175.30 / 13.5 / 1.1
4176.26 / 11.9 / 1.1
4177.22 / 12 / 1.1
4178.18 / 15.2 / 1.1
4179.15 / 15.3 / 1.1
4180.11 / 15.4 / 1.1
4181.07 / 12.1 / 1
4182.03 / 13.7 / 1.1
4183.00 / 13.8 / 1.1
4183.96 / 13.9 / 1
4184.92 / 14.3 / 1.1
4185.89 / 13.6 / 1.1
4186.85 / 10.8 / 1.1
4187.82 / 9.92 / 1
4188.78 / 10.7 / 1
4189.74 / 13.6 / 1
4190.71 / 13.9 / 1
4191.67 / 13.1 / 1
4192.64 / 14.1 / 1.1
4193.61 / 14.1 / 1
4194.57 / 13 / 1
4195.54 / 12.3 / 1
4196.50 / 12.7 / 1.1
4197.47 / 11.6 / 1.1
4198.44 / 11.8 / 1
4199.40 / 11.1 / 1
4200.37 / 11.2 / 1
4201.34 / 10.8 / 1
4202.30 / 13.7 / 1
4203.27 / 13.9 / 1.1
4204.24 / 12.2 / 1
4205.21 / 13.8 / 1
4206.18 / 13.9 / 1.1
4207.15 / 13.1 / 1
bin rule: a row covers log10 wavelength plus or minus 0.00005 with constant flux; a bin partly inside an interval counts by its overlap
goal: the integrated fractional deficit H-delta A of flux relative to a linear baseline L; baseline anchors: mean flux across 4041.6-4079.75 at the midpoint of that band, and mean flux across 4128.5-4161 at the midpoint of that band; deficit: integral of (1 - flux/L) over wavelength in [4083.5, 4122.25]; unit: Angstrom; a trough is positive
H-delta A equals -2.80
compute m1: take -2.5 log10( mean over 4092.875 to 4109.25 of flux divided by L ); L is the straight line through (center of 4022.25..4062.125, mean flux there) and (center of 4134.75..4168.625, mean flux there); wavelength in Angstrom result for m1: 0.04 mag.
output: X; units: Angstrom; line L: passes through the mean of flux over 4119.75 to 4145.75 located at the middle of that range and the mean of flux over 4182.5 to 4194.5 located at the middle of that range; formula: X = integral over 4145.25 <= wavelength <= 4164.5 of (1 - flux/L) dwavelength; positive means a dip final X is -0.68 Angstrom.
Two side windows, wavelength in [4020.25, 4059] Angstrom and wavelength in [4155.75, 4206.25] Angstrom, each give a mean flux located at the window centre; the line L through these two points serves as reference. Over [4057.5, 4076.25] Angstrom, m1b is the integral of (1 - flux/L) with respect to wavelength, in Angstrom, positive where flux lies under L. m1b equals 1.1 Angstrom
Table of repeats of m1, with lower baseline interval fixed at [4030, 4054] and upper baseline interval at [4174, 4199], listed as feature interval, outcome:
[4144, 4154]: -0.04 mag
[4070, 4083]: 0.03 mag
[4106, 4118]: -0.11 mag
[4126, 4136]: 0.00 mag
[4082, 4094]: -0.17 mag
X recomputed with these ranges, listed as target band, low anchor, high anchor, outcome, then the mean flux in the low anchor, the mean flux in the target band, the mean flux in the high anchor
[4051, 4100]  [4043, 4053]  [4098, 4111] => -2.8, 12.2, 13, 12.4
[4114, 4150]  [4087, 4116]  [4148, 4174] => 0.7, 13.6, 13.3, 13.6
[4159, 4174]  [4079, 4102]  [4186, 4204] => -1.4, 13.9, 14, 12.4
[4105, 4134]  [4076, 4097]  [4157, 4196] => 0.9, 13.8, 13.3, 13.5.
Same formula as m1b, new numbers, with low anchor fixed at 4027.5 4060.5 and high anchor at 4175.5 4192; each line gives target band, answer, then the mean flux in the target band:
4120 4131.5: -0.5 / 13.4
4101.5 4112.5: 0.1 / 12.6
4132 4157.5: -0.2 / 13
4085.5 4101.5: -1.8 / 14.1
